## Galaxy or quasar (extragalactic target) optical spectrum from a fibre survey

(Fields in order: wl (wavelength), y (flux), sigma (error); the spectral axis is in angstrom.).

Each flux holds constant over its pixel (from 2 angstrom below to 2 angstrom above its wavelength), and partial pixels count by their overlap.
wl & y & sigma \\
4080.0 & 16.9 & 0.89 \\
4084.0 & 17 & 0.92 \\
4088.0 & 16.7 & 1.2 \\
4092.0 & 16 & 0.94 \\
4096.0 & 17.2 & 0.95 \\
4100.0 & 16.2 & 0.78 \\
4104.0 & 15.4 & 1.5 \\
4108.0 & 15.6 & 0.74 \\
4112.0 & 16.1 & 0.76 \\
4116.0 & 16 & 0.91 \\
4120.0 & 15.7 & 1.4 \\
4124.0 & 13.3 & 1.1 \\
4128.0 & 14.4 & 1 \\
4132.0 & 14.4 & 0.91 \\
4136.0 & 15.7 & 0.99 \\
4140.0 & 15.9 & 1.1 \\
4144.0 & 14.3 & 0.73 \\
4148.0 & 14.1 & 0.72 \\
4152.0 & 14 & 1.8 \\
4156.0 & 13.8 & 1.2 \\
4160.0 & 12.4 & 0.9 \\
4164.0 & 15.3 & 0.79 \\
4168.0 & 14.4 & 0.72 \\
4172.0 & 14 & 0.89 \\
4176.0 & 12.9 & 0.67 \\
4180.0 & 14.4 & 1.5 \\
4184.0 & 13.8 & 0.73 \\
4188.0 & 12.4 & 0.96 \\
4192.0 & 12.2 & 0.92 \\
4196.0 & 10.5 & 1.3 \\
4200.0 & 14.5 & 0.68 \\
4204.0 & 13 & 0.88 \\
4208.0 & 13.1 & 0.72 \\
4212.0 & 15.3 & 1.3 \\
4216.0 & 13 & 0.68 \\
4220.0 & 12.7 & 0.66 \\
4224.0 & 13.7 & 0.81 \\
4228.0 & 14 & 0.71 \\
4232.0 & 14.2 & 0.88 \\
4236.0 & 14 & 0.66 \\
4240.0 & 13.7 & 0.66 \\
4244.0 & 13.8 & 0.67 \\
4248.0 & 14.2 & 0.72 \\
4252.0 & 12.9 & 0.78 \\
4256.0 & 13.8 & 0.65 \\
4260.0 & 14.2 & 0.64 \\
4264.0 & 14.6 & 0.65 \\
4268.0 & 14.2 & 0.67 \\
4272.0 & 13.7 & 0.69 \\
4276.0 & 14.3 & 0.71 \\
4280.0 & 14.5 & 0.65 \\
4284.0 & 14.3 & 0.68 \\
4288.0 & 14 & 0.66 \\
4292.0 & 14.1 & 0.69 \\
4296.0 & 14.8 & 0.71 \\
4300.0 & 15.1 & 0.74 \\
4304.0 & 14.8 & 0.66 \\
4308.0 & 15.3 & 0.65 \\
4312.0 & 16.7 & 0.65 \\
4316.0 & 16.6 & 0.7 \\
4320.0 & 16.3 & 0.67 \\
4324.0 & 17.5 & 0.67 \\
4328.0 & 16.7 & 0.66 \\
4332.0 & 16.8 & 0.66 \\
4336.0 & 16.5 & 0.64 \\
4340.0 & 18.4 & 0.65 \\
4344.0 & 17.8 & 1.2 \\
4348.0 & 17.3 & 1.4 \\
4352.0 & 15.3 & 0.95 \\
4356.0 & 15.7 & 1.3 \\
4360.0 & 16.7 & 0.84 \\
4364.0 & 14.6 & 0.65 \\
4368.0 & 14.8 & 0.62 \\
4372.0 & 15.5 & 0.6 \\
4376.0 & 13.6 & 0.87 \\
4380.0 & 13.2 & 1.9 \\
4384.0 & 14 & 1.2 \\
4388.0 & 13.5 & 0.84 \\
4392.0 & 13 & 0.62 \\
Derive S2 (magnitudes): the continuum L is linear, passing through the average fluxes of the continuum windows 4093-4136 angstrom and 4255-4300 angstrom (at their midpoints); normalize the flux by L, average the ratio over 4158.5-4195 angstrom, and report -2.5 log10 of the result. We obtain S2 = 0.12 mag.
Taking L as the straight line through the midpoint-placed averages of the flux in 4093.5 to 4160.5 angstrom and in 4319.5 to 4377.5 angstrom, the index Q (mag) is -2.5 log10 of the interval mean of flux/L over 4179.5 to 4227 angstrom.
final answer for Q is 0.17 mag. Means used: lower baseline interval 15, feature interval 13.2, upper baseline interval 16.3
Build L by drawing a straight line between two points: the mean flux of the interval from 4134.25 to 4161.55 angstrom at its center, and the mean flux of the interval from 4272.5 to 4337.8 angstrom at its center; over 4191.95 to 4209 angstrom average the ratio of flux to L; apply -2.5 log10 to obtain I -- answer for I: 0.16 mag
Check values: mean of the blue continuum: 14.3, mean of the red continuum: 15.5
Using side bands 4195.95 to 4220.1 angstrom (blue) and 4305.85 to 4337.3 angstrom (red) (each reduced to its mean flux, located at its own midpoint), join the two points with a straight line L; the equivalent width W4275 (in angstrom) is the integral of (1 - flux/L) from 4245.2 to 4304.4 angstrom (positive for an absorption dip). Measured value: 4.0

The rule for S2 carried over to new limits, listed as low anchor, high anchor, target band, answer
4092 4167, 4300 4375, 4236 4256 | 0.15 mag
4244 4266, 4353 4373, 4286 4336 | -0.07 mag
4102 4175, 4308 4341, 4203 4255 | 0.15 mag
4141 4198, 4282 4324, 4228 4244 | 0.03 mag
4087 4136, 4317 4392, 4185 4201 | 0.25 mag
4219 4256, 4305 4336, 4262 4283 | 0.05 mag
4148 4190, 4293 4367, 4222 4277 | 0.08 mag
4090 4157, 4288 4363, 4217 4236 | 0.15 mag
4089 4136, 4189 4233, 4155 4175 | 0.03 mag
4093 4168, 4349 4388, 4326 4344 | -0.16 mag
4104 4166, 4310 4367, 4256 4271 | 0.12 mag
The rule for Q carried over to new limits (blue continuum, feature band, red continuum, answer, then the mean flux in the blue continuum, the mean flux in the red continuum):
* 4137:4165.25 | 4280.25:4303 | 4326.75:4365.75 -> 0.10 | 14.3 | 16.6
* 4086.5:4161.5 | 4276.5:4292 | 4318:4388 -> 0.10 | 15.1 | 15.9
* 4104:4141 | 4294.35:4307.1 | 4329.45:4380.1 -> 0.06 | 15.2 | 16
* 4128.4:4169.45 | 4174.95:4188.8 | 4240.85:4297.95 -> 0.07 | 14.4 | 14.1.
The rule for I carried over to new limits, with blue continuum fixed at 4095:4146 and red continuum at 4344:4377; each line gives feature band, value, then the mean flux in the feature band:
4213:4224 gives 0.17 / 13.2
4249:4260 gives 0.14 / 13.6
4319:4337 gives -0.08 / 16.8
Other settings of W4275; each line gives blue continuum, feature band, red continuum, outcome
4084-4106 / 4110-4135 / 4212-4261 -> 1.33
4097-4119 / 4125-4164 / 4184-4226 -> 1.29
